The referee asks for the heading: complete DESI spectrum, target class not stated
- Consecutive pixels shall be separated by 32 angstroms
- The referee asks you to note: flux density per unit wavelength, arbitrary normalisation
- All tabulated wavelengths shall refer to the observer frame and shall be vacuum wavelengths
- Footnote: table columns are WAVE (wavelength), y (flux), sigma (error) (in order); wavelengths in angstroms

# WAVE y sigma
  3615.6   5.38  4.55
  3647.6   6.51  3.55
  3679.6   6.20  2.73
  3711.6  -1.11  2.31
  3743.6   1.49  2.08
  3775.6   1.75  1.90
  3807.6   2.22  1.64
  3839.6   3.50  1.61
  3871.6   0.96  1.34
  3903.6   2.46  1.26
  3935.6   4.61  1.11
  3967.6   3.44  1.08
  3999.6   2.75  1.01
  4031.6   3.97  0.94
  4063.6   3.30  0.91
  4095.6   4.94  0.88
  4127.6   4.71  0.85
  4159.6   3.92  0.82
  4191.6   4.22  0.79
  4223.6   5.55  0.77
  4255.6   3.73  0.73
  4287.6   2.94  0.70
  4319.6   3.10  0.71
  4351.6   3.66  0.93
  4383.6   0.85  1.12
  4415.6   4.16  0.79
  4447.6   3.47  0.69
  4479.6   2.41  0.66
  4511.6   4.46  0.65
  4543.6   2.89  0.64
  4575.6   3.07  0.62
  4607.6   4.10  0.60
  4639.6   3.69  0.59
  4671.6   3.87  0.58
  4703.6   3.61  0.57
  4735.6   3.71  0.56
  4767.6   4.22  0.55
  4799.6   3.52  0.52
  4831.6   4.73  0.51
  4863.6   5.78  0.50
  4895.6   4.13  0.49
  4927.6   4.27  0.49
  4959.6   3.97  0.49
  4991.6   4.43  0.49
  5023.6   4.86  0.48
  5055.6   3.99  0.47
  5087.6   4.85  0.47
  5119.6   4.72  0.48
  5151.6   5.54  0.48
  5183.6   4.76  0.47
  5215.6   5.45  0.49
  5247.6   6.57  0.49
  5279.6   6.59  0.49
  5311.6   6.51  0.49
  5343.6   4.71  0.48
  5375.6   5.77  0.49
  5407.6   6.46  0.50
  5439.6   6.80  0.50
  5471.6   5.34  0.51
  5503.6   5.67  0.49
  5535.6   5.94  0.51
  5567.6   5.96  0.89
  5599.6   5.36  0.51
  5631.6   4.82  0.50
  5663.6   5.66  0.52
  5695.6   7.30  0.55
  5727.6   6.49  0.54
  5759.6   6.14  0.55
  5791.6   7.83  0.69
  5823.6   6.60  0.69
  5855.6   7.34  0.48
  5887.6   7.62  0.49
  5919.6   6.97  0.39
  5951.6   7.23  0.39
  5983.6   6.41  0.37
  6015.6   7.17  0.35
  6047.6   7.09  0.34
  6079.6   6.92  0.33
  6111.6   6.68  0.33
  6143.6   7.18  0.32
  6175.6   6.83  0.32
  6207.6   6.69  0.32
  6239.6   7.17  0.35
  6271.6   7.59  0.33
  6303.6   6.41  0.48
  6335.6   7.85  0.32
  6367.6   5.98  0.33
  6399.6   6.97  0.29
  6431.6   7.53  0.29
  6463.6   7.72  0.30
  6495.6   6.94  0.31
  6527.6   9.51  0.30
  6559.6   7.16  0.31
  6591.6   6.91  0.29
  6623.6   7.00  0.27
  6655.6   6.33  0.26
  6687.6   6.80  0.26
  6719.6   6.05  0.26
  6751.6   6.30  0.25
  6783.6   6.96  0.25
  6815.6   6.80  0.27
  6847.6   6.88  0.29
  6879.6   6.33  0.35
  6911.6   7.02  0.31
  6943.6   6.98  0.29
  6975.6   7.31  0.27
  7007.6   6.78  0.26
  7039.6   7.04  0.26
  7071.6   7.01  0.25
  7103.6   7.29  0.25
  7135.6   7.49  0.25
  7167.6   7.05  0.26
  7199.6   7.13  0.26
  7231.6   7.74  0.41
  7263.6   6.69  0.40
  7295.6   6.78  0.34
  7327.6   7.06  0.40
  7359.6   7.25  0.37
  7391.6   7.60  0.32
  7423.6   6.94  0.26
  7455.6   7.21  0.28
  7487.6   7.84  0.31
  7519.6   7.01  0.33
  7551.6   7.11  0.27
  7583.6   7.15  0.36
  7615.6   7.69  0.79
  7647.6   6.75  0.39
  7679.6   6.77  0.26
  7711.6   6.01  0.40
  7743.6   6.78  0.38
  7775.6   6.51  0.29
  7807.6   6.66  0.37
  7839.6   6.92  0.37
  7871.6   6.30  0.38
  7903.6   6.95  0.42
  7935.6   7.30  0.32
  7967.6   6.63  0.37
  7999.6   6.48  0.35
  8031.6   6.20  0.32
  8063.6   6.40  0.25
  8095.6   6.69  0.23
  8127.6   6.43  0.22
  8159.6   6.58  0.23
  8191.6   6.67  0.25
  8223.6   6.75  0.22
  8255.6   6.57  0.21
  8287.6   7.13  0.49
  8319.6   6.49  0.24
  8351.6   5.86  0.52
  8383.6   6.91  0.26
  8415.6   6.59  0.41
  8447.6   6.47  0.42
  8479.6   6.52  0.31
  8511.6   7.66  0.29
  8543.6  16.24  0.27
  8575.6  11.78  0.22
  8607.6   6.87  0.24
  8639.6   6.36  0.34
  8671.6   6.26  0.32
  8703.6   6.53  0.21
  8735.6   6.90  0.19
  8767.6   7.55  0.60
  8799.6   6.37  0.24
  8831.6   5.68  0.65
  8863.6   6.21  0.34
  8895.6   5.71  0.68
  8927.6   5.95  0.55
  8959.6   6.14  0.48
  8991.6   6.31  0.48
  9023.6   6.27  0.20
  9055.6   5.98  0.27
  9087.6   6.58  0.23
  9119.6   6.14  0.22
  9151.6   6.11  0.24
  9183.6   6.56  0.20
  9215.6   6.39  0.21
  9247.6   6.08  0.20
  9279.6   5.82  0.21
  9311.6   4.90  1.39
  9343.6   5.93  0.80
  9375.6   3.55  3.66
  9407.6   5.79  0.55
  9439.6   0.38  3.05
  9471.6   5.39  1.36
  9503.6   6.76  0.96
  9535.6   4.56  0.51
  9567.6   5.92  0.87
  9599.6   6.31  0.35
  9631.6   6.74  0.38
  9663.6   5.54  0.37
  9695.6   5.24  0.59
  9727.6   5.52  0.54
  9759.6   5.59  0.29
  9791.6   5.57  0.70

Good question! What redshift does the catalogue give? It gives 0.30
